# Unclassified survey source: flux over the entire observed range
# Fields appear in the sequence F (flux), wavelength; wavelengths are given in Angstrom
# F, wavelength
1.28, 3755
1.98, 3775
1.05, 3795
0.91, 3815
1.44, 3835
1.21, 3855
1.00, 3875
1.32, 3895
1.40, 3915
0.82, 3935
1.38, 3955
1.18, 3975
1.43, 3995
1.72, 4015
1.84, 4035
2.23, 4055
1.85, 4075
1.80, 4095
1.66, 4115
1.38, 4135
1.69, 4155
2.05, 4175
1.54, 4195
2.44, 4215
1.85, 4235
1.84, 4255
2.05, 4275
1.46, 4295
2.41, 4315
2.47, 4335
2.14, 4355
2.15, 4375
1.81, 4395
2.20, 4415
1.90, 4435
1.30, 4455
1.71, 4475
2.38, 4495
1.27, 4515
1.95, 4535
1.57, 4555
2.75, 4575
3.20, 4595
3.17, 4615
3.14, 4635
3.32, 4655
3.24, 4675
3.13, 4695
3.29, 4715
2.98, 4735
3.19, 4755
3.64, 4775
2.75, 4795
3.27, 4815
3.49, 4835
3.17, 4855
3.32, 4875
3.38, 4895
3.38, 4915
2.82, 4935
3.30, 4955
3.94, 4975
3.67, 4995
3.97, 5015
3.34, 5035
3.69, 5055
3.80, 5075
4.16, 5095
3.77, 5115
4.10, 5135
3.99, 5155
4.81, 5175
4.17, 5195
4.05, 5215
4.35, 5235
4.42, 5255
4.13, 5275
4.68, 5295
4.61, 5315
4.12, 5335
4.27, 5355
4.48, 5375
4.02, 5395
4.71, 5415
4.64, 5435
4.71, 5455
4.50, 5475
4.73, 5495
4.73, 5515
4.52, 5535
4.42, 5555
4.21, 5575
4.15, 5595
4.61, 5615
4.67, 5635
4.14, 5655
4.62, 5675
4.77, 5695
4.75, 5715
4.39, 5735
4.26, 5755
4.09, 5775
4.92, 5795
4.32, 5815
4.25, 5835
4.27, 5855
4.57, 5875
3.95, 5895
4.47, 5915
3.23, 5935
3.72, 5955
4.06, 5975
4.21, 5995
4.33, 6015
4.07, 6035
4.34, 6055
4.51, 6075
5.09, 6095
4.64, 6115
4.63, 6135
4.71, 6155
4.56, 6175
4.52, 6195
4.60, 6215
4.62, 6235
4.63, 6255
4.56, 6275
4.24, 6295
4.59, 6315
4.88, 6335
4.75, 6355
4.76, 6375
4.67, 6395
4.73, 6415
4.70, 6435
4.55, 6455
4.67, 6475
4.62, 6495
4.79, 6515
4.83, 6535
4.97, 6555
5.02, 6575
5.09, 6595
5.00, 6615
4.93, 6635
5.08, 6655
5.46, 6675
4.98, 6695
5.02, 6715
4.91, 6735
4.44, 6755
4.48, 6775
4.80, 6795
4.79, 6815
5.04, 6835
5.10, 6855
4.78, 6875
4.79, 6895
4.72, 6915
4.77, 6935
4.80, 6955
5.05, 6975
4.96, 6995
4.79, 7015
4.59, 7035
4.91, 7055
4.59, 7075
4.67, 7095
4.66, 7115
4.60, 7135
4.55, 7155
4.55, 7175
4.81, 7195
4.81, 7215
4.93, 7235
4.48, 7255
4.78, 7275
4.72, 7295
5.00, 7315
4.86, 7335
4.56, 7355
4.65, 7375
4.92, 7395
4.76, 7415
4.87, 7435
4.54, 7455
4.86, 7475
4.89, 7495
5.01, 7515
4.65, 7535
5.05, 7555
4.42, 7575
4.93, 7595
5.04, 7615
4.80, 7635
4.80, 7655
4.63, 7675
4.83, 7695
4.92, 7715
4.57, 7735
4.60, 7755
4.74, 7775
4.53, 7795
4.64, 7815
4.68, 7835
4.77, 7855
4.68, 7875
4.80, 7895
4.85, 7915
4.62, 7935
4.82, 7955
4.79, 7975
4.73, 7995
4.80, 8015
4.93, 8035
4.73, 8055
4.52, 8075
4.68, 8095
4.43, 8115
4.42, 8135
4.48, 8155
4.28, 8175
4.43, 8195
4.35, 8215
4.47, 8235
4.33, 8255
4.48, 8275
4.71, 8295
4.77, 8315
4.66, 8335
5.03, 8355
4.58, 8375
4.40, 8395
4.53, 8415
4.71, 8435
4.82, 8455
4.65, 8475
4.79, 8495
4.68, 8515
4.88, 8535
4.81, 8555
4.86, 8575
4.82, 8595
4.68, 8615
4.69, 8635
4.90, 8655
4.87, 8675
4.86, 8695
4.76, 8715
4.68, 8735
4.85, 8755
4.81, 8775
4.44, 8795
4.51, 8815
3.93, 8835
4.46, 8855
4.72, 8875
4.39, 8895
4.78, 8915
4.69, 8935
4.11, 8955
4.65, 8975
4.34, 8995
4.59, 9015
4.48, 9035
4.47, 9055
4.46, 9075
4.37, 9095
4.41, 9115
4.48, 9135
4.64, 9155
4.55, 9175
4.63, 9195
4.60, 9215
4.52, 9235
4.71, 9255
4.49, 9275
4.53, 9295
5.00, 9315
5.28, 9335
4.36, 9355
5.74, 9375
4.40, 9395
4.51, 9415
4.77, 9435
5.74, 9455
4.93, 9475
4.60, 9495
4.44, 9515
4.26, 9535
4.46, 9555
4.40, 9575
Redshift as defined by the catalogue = 0.15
